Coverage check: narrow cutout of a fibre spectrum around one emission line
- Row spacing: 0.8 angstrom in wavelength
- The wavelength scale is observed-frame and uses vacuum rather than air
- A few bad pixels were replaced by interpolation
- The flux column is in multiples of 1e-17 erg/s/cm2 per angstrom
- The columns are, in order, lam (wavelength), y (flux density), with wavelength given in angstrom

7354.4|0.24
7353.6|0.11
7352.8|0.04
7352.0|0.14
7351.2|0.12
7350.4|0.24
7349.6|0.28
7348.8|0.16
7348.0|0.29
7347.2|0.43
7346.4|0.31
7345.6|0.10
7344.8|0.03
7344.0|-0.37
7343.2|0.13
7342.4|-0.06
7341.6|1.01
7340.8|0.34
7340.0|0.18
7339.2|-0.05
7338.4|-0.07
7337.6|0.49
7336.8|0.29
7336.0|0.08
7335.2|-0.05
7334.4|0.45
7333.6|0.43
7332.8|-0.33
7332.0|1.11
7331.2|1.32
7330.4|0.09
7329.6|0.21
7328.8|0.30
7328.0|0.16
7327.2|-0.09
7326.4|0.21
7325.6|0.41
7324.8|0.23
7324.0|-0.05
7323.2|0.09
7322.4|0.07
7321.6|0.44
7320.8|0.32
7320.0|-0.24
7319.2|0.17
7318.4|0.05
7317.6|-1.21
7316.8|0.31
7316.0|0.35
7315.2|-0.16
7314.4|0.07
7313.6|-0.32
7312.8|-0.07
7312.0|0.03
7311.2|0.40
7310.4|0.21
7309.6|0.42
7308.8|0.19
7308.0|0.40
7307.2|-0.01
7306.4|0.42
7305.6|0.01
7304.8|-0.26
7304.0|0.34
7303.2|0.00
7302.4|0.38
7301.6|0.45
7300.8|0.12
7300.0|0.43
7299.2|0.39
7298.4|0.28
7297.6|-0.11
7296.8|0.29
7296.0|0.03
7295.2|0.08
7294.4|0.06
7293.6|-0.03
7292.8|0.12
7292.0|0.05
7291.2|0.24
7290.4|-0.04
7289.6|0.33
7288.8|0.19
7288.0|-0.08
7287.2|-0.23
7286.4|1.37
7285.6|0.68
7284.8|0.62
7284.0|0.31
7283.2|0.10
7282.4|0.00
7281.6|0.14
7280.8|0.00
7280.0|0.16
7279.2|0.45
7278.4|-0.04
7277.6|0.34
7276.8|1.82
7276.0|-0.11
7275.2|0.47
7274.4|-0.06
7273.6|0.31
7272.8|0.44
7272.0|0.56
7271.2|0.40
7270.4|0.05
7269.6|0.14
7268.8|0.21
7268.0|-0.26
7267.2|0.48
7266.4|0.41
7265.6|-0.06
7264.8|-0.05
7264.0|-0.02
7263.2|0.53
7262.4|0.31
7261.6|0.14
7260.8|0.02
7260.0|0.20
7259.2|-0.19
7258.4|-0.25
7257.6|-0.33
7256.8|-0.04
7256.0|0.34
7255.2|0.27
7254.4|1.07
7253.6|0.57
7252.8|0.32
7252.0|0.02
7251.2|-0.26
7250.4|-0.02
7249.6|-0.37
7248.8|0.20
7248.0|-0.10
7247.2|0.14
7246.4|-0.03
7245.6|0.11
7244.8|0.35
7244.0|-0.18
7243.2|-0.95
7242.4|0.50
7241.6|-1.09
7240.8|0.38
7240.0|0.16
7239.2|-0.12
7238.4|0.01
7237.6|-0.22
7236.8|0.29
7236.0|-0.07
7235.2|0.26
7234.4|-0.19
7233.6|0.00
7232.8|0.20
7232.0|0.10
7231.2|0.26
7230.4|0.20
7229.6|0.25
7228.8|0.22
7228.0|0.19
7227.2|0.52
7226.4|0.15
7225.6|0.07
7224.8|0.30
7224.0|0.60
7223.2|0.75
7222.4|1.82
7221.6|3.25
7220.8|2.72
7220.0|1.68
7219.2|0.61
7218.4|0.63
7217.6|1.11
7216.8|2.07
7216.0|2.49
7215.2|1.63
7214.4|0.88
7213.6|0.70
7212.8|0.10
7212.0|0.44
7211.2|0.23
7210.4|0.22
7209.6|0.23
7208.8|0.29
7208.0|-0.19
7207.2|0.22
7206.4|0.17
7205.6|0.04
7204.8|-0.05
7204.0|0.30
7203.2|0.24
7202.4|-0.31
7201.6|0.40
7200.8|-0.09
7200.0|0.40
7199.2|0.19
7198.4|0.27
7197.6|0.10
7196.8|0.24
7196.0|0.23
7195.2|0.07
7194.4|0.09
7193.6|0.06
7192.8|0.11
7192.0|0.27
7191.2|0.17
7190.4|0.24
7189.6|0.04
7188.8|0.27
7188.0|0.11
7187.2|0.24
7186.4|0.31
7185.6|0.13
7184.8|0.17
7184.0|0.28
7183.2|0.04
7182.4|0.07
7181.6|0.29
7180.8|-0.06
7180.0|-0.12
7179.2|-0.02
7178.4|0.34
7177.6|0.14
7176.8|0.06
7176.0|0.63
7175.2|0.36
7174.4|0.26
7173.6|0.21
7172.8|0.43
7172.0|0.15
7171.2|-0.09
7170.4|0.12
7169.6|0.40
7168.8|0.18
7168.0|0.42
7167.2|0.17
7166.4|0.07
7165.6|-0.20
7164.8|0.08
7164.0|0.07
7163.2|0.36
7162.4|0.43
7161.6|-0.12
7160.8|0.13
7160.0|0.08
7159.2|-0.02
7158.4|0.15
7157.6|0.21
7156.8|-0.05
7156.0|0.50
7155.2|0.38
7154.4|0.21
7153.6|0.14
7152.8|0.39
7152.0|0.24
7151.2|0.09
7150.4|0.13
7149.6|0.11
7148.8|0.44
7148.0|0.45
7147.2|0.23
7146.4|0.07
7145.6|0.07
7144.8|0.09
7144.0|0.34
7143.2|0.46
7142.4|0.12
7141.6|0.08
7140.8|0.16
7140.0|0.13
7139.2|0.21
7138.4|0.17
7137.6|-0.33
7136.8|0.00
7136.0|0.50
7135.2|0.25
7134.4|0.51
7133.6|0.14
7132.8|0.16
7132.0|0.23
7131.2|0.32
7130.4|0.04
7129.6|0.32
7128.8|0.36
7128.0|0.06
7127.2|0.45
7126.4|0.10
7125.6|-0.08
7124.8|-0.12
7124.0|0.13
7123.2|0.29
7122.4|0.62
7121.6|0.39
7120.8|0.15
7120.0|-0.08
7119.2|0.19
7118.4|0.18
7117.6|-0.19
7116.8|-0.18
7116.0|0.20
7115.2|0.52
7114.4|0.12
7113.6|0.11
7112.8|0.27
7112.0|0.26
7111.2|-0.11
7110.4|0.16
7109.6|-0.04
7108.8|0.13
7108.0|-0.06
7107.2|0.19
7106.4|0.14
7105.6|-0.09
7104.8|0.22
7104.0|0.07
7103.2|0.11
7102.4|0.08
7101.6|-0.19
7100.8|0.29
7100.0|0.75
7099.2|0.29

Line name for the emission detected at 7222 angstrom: [O II] 3727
